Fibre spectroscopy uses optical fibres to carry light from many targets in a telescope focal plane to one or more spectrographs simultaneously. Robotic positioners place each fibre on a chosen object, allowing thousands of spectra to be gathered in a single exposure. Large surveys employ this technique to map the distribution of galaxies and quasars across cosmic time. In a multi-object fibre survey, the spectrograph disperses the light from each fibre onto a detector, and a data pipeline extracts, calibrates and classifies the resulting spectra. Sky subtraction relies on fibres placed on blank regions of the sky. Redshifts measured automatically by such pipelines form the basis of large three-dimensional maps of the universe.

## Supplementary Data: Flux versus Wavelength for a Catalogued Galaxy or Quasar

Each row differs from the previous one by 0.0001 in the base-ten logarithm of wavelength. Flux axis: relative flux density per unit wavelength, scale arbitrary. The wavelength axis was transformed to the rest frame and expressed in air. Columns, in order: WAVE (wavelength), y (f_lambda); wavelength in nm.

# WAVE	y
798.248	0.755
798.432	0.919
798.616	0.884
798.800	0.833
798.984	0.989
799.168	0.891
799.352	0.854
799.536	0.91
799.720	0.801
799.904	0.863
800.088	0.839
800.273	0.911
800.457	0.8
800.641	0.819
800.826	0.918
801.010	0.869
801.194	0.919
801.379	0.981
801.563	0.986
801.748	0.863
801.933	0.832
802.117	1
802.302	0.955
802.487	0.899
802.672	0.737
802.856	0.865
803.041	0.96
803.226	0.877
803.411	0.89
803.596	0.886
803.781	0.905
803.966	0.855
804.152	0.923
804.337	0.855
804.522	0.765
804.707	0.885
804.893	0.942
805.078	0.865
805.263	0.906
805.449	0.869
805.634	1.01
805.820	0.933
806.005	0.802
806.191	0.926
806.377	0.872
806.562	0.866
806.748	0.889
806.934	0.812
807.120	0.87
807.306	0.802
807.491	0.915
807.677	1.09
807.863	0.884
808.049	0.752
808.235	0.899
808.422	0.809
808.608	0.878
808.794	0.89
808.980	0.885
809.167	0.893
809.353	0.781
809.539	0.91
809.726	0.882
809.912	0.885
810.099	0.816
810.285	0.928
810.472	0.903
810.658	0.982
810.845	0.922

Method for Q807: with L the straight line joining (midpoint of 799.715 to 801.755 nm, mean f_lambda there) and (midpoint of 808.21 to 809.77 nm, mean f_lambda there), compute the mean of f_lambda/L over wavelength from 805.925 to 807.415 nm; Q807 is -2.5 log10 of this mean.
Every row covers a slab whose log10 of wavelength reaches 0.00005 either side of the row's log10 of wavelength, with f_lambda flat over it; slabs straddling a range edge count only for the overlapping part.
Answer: 0.02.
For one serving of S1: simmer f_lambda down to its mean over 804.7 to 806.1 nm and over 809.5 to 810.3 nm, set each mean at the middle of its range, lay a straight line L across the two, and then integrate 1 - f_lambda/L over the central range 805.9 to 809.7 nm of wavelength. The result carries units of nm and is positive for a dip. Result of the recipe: 0.08 nm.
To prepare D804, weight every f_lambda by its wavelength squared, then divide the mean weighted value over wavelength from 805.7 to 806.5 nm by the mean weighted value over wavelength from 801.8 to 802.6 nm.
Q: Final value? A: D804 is 1.0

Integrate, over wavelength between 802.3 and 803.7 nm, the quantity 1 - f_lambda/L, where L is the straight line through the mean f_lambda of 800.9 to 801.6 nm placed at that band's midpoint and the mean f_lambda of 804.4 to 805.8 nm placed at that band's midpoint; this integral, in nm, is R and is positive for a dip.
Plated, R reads 0.06 nm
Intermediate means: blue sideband 0.936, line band 0.879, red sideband 0.893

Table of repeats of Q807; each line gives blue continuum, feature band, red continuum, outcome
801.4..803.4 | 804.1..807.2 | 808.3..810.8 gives 0.01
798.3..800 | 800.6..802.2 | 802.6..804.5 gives -0.04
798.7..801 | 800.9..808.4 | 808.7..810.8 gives -0.01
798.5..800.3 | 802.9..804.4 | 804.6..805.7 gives 0.01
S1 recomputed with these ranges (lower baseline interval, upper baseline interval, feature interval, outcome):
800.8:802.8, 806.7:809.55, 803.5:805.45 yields 0.03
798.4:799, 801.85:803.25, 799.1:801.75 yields 0.03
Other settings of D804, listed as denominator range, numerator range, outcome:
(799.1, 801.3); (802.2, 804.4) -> 1.03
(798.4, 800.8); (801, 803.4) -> 1.05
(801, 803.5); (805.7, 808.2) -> 0.99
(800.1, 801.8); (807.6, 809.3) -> 1.00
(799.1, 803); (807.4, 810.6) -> 1.02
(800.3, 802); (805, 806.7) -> 1.02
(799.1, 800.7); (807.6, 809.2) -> 1.06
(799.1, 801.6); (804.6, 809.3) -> 1.02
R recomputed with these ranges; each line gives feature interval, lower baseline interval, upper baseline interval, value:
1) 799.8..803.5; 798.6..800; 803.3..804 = -0.03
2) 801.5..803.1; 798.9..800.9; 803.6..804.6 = -0.05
